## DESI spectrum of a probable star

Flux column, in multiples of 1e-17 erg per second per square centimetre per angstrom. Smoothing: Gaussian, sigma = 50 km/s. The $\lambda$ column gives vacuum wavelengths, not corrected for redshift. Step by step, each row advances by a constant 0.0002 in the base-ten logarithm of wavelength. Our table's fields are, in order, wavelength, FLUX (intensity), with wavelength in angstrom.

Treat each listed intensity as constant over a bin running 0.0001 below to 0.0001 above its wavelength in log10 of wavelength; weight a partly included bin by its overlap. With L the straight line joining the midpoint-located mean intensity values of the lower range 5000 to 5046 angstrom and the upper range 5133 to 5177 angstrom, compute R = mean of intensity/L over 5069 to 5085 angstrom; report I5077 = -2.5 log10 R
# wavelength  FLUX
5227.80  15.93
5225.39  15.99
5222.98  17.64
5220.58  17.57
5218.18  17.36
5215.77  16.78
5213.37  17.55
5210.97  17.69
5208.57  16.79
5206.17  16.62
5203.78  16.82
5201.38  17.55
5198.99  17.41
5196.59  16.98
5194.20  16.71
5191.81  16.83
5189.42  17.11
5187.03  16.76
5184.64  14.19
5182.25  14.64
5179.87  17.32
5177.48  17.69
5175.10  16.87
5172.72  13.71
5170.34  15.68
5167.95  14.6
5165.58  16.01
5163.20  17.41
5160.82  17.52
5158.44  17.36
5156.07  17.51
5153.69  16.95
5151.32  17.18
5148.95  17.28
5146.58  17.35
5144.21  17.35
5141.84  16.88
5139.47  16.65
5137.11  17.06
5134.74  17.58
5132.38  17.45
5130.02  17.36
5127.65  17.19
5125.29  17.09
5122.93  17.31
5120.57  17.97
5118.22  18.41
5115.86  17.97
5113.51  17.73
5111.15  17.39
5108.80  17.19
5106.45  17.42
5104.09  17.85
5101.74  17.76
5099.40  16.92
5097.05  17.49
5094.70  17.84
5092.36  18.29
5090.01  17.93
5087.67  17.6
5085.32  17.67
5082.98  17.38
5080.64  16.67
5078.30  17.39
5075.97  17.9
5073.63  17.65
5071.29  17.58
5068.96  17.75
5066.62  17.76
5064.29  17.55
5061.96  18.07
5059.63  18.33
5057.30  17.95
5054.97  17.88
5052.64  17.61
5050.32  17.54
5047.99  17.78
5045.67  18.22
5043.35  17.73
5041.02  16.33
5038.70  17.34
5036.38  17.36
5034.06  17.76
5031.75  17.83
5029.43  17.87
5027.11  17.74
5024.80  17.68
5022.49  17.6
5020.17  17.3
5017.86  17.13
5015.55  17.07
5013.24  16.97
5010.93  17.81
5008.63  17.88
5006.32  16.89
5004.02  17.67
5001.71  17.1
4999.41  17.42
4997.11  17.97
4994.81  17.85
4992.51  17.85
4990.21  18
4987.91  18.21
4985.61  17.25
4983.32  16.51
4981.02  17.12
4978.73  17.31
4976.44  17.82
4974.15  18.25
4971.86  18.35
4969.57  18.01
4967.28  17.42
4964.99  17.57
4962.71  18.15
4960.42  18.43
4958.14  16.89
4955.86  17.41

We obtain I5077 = -0.02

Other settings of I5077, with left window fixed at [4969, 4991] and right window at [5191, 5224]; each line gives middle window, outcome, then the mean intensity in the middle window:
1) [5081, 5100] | -0.01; 17.6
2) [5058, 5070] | -0.03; 17.9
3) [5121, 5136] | 0.00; 17.4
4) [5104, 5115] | -0.01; 17.5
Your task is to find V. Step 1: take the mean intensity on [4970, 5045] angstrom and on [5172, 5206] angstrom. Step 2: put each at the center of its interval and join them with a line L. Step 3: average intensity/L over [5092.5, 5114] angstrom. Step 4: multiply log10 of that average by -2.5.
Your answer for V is -0.03 mag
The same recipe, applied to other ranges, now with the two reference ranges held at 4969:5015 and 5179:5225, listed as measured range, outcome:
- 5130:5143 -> -0.005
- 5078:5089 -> -0.004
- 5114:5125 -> -0.044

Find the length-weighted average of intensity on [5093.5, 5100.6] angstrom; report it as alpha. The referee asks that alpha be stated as 17.4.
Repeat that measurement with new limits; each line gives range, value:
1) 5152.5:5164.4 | 17.3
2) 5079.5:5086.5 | 17.2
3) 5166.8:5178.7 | 15.7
